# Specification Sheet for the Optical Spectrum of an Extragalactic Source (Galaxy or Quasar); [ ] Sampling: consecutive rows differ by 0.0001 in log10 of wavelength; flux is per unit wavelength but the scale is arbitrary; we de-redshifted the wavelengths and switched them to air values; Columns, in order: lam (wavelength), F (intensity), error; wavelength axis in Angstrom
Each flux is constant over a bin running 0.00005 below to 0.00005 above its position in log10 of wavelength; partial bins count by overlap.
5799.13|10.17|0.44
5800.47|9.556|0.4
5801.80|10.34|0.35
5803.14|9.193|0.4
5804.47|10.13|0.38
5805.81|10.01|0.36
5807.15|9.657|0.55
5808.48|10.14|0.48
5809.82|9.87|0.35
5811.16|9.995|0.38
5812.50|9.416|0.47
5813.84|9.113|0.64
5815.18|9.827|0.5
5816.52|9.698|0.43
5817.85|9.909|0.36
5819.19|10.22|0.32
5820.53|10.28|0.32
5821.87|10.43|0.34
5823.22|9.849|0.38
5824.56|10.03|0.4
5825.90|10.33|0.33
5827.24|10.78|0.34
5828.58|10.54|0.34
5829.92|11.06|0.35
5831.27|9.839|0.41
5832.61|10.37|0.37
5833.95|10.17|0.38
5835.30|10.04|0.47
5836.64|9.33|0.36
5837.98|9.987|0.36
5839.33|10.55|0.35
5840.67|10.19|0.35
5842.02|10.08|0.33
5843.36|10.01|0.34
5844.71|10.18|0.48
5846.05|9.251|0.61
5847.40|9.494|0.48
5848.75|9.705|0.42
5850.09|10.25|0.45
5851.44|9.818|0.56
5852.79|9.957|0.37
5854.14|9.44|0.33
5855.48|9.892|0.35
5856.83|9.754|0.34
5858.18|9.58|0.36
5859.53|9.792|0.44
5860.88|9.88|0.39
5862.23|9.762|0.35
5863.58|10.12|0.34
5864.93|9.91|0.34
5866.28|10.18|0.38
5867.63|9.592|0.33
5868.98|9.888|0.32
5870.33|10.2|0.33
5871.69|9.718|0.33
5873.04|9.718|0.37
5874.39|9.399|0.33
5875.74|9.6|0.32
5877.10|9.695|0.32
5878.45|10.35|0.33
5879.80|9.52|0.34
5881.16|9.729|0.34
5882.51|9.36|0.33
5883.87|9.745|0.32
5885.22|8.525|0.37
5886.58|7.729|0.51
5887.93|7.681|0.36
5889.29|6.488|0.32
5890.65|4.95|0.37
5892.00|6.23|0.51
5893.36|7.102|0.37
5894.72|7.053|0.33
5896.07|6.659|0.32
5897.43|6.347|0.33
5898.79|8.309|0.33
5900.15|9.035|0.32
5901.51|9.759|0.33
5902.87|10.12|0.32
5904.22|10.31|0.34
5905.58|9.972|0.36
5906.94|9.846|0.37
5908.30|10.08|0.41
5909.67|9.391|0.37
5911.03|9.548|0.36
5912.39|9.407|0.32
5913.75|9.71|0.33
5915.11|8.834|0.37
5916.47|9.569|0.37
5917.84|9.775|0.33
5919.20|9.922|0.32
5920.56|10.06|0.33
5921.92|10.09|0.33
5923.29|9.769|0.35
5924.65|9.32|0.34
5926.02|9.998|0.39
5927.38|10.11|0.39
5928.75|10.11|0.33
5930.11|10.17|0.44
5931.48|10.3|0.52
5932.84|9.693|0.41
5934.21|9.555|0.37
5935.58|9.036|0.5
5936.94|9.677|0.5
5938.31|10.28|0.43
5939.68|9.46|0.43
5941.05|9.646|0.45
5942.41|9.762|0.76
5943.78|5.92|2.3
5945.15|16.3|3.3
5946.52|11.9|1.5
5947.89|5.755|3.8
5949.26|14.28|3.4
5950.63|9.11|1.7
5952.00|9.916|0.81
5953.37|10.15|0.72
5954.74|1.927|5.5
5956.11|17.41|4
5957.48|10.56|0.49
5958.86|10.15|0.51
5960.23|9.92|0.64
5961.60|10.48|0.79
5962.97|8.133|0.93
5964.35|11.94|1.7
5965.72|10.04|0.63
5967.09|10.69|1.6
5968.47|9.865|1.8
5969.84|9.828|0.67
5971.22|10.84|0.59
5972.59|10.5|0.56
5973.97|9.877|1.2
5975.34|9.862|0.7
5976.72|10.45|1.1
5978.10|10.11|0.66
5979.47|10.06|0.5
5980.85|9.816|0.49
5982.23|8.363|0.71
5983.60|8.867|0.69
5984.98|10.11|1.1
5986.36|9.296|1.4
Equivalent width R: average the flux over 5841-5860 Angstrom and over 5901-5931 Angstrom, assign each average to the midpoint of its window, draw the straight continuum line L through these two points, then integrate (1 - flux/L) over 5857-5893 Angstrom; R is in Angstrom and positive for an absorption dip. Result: 2.5 Angstrom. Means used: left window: 9.81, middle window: 9.12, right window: 9.82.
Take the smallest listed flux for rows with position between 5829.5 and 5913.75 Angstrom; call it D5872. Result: 4.95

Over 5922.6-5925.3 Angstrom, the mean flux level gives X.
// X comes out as 9.54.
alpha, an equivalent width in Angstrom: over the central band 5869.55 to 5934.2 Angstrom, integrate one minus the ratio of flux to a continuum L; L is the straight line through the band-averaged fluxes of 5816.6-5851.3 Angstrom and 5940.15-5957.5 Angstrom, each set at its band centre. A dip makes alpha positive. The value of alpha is 6.5 Angstrom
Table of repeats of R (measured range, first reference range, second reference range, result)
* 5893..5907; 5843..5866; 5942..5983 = 1.9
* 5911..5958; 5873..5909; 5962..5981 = -2.3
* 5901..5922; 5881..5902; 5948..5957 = -3.1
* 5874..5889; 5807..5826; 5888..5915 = -0.6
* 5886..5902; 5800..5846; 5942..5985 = 4.5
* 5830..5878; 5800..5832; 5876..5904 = -4.1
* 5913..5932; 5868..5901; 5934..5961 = -0.8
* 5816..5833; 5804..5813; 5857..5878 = -0.7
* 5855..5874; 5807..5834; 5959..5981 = 0.5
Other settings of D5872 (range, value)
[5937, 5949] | 5.755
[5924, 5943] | 9.036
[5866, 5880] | 9.399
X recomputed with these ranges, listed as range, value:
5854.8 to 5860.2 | 9.76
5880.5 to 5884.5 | 9.61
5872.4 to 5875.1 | 9.58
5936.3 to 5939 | 9.96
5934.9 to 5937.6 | 9.38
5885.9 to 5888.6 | 7.71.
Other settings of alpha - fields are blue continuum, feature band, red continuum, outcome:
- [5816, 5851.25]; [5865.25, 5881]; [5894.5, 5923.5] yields -0.22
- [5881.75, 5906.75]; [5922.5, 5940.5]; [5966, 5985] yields -1.71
